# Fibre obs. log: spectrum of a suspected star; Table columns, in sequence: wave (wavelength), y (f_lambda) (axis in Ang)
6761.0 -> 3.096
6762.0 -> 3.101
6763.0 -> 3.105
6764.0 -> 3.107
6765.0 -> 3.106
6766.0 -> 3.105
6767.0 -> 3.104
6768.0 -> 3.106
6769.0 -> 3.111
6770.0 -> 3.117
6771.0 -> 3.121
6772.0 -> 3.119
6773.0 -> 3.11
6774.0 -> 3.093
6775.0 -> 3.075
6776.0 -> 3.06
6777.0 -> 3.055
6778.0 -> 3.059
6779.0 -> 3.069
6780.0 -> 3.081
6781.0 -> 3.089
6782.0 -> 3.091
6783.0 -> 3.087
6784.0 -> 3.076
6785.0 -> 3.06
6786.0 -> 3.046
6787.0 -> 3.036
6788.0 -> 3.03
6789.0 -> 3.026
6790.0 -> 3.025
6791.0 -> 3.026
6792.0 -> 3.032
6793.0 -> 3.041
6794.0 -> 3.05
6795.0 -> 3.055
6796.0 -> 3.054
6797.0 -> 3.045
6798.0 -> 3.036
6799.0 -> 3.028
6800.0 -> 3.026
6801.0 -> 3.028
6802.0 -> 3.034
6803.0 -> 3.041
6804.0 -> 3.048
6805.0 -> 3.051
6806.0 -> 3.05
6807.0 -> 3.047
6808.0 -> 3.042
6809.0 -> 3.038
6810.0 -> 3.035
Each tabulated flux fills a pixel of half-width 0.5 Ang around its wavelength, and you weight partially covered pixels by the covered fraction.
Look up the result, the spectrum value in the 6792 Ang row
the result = 3.032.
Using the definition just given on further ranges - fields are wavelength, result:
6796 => 3.054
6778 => 3.059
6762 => 3.101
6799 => 3.028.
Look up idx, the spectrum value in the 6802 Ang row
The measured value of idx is 3.034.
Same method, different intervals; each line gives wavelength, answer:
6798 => 3.036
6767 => 3.104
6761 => 3.096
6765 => 3.106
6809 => 3.038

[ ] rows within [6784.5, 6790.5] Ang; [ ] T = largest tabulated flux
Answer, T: 3.06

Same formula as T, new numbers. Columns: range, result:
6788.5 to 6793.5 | 3.041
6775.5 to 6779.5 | 3.069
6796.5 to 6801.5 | 3.045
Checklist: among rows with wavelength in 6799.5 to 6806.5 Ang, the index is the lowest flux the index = 3.026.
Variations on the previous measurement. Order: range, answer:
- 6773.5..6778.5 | 3.055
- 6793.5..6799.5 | 3.028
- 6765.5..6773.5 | 3.104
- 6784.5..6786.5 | 3.046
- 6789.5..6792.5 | 3.025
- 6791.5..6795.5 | 3.032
